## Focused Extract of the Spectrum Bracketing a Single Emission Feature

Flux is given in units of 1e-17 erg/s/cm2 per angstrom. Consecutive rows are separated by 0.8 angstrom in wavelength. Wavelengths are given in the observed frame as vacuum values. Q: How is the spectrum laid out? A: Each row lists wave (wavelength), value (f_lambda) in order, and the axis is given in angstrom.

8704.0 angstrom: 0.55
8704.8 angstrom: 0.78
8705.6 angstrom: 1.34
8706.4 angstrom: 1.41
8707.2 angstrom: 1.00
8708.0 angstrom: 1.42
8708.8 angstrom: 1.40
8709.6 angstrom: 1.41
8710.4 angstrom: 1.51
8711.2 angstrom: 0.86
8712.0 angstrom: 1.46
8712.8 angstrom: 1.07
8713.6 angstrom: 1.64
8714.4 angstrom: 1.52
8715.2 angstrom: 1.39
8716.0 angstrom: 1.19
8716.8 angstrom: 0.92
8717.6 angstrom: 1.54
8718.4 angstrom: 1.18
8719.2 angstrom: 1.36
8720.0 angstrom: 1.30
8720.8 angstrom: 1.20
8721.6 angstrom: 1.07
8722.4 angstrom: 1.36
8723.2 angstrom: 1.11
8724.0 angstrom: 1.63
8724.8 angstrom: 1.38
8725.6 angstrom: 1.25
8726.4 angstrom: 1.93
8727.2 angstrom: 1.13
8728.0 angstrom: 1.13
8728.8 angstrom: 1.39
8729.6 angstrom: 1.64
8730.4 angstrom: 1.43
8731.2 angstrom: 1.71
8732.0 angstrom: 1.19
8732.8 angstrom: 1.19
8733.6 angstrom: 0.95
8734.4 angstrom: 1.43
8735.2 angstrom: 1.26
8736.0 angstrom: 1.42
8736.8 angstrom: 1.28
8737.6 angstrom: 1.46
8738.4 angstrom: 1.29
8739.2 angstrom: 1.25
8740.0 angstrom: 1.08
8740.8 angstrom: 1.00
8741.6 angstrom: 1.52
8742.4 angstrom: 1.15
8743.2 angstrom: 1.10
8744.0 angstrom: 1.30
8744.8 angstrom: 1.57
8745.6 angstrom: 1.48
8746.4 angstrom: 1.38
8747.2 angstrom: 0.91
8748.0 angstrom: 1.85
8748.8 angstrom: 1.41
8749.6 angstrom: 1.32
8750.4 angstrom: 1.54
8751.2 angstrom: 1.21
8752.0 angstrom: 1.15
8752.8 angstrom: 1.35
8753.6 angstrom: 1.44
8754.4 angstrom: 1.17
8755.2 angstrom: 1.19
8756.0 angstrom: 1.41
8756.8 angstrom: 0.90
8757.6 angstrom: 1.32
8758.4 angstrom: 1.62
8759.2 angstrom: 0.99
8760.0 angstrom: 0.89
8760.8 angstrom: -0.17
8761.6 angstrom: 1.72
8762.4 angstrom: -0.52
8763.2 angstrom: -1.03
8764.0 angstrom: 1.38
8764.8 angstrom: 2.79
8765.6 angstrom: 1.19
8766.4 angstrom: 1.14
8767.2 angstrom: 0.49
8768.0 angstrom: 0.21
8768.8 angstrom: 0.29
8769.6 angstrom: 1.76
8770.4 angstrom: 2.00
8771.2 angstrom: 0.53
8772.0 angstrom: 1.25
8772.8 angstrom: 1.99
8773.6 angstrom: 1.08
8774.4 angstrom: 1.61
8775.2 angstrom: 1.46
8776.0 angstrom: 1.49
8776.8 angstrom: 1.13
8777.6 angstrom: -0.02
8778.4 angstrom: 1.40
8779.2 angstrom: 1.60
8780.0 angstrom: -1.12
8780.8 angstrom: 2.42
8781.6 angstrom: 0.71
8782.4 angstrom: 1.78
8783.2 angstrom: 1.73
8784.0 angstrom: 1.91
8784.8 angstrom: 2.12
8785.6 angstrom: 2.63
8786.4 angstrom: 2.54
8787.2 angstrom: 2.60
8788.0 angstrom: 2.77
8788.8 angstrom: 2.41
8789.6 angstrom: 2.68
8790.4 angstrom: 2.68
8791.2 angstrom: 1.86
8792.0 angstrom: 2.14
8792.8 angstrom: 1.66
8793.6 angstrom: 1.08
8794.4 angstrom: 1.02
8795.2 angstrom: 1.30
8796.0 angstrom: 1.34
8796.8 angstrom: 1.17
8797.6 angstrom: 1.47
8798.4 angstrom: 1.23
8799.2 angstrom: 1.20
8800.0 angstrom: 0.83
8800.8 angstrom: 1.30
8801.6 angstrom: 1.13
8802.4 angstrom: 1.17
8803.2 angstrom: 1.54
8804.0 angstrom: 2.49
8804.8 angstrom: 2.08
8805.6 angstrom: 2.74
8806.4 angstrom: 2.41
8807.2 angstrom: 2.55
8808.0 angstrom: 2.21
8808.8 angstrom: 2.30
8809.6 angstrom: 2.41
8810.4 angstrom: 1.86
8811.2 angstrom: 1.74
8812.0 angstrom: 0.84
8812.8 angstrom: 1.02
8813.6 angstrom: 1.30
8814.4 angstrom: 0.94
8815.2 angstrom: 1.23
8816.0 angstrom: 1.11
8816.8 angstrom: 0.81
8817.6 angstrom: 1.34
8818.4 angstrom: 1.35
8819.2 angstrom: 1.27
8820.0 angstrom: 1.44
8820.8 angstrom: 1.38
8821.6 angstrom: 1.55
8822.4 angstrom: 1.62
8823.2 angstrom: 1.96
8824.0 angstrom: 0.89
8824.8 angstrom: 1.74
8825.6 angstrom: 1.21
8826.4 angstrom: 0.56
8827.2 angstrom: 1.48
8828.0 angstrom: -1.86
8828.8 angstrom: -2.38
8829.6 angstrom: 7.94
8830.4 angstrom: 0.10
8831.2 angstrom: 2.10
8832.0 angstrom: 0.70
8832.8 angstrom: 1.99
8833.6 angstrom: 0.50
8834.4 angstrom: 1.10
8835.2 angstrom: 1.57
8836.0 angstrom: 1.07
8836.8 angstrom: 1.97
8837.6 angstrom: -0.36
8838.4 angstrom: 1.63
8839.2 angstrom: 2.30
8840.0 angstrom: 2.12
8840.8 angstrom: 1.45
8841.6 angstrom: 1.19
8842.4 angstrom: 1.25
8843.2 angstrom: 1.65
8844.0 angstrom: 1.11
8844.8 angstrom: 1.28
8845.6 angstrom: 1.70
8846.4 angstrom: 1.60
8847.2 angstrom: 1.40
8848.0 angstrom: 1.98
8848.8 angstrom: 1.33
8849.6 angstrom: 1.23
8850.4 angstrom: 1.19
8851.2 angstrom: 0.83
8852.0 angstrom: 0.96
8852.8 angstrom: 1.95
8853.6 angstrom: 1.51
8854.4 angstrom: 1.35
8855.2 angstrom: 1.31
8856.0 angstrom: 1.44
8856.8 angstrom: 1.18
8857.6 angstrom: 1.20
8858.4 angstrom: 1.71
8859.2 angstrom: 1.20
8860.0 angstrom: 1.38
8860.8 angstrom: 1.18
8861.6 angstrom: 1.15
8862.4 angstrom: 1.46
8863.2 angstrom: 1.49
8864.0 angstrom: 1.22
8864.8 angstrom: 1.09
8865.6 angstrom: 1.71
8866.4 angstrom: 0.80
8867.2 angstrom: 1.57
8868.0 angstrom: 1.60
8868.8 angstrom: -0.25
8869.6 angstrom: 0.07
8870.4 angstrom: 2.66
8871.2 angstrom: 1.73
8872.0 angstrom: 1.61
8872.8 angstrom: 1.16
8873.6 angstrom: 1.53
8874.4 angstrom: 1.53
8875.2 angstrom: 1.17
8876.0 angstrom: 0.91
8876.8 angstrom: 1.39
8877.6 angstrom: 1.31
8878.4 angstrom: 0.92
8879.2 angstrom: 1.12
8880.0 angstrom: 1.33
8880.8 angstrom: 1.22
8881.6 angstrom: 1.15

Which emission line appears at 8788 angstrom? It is [S II] 6716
